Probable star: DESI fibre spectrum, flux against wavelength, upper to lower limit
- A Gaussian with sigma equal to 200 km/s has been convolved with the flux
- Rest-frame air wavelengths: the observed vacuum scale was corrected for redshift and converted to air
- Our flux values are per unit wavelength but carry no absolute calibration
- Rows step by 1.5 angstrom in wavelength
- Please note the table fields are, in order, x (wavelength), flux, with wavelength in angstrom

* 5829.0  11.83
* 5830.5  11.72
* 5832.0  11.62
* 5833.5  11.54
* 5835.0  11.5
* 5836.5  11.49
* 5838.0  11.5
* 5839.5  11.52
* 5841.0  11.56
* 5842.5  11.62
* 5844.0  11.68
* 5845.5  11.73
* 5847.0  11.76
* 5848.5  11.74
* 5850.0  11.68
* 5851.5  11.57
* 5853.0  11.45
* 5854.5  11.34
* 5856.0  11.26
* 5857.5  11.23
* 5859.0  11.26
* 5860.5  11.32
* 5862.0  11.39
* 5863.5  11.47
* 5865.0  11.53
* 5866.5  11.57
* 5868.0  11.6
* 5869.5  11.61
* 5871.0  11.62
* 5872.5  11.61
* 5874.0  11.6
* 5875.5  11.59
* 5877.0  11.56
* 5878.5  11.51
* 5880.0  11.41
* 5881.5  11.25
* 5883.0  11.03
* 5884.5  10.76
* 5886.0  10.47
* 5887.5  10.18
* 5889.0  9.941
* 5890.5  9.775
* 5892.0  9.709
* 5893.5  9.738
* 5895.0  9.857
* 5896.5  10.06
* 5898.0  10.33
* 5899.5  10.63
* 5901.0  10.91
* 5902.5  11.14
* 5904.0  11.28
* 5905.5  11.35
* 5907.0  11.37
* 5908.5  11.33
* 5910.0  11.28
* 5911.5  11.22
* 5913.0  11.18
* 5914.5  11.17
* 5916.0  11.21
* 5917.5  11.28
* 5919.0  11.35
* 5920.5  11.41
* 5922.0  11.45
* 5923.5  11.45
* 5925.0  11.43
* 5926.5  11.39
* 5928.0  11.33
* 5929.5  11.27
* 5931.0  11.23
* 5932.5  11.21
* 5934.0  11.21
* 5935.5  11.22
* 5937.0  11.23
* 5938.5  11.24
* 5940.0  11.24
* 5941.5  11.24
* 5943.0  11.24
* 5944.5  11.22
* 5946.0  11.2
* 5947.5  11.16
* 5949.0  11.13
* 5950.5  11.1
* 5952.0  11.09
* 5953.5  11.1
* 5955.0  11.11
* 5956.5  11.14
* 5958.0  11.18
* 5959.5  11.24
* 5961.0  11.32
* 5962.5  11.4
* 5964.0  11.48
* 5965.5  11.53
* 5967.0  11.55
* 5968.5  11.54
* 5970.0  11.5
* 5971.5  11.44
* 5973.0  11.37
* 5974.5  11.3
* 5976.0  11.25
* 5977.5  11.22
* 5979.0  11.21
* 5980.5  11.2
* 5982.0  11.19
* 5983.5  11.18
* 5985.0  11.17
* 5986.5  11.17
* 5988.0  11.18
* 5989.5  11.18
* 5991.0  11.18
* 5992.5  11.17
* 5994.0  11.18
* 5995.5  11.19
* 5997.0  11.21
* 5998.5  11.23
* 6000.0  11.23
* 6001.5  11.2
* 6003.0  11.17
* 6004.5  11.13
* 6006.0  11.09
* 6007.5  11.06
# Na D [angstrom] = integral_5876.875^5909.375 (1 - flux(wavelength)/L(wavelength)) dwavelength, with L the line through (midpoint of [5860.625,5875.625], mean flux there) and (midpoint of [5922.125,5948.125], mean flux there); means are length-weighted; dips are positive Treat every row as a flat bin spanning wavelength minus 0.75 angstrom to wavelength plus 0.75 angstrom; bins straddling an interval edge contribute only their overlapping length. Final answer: 2.1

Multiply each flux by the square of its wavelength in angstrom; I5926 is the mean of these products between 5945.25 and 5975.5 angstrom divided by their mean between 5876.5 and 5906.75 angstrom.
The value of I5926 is 1.1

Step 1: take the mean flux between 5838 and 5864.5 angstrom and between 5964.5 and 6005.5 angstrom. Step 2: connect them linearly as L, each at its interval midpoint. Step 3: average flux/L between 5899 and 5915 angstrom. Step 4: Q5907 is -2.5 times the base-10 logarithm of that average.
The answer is 0.02 mag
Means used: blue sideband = 11.5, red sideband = 11.3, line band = 11.2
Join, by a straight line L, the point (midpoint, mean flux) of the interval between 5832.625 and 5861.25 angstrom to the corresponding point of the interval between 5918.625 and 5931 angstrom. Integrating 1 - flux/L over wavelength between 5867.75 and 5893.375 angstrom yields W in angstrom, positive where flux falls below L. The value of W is 1.1 angstrom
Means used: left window 11.5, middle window 11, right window 11.4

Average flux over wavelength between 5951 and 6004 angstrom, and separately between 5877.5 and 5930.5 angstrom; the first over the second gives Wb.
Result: 1.03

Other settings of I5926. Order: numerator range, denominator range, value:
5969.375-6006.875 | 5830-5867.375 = 1.02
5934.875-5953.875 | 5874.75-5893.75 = 1.07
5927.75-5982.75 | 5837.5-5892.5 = 1.03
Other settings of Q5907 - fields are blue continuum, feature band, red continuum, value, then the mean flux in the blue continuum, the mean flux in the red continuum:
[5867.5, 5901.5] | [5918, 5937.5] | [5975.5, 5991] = -0.03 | 10.8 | 11.2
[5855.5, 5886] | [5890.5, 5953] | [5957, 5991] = 0.03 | 11.4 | 11.3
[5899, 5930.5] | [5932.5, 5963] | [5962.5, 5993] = 0.01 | 11.3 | 11.3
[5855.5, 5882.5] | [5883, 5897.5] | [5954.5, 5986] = 0.13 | 11.5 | 11.3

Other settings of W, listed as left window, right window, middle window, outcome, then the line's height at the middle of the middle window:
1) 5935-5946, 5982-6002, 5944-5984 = -0.22 angstrom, 11.2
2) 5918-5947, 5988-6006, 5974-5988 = 0.00 angstrom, 11.2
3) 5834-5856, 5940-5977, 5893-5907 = 0.96 angstrom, 11.4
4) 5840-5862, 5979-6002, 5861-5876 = -0.11 angstrom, 11.5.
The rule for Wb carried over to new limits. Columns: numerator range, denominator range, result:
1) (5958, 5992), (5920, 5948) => 1.00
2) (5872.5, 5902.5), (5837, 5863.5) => 0.93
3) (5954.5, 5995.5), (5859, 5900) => 1.03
